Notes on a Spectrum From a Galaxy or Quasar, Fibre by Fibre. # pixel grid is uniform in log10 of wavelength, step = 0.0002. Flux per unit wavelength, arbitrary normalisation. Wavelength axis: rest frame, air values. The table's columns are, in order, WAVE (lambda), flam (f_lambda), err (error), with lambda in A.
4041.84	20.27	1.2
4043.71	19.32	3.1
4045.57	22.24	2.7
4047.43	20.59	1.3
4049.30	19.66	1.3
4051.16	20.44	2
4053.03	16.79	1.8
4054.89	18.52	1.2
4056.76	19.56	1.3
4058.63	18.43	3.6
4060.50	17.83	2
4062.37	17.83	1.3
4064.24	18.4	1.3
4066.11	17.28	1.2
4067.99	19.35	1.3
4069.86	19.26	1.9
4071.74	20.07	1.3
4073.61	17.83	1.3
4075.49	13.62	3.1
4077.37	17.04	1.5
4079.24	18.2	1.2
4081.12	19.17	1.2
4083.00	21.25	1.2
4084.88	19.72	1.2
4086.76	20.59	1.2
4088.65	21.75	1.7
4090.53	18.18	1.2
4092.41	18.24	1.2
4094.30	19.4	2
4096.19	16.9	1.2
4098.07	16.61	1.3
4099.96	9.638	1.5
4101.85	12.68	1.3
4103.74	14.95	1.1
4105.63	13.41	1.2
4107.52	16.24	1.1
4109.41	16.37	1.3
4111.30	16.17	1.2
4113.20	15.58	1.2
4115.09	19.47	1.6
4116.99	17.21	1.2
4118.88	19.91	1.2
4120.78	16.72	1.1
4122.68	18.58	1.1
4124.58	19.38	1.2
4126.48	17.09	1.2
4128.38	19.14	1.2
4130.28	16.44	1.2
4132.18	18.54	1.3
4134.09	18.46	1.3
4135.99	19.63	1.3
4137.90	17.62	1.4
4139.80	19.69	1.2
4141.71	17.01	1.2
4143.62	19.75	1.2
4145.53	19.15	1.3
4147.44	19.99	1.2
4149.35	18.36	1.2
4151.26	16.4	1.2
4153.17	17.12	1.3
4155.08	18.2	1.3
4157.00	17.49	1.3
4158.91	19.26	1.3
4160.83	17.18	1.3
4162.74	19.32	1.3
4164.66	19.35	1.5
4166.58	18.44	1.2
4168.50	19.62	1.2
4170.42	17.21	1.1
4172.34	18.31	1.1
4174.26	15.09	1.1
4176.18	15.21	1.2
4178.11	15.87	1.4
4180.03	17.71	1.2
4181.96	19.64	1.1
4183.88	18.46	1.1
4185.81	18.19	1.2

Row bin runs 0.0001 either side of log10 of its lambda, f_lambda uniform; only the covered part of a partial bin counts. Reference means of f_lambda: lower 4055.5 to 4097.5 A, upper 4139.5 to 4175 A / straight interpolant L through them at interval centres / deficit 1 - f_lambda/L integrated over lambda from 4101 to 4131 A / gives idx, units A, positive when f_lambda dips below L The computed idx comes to 2.6 A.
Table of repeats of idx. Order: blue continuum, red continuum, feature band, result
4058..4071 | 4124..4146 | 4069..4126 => 2.91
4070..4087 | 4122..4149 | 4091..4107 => 2.79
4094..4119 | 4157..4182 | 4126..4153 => -2.42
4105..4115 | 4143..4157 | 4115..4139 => -1.89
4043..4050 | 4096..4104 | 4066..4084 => -1.53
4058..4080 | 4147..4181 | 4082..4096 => -1.43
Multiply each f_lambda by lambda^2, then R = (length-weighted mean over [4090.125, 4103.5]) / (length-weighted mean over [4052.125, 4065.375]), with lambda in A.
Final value 0.88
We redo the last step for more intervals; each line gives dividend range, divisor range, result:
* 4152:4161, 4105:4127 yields 1.06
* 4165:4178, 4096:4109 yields 1.25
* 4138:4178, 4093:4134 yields 1.10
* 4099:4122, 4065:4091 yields 0.85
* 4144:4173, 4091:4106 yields 1.23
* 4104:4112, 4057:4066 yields 0.87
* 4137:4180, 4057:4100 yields 1.02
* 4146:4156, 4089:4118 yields 1.14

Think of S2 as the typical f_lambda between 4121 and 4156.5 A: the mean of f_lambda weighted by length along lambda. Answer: 18.3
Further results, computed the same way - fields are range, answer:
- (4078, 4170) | 17.9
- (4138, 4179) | 18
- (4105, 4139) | 17.6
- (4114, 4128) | 18.3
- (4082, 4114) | 16.9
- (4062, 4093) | 18.7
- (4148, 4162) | 17.8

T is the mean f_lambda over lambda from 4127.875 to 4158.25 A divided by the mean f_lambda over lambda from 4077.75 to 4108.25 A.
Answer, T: 1.06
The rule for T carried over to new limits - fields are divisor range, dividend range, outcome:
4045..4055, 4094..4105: 0.75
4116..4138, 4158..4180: 0.97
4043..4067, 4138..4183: 0.95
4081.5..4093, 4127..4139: 0.92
